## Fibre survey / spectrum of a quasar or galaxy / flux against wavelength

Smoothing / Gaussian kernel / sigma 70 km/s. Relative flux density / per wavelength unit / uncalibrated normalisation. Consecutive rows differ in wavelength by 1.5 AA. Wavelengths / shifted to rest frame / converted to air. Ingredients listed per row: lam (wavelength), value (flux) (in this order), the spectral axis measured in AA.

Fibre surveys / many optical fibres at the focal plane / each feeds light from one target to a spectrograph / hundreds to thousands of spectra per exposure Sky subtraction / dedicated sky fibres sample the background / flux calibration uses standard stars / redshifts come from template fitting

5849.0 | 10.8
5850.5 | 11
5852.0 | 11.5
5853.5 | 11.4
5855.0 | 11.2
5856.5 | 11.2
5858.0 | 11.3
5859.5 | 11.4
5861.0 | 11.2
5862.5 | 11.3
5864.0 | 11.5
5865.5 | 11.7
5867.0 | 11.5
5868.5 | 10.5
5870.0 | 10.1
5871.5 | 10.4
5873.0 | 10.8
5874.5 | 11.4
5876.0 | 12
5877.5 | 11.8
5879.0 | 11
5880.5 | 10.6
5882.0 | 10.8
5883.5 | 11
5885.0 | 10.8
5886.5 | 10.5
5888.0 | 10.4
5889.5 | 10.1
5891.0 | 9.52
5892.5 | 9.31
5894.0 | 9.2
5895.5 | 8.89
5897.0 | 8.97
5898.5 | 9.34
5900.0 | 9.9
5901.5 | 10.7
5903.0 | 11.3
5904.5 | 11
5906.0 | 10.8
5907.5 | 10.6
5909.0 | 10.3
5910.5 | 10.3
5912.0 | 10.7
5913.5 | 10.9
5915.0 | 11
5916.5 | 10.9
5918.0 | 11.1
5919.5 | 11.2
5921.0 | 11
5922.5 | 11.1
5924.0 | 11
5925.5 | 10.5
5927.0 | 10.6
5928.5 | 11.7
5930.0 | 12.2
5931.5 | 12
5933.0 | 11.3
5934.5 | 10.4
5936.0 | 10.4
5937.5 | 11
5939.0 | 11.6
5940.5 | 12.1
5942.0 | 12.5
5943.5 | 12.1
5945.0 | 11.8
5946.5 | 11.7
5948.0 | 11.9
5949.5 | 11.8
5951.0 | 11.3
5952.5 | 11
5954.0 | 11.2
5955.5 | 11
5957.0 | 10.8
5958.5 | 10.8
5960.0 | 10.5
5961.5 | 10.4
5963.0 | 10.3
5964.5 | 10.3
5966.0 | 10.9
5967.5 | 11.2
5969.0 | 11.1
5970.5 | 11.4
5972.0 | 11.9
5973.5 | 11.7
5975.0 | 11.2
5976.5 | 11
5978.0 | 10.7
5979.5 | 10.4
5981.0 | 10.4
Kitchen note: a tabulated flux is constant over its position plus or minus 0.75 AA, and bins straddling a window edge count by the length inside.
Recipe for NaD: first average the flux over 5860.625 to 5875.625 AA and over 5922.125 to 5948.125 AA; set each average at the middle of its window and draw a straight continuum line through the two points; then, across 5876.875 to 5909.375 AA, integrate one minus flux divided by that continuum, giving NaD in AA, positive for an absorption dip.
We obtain 2.6 AA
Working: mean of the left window 11.1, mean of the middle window 10.3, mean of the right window 11.4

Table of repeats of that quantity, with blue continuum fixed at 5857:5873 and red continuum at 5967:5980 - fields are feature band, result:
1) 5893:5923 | 1.8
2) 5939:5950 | -0.8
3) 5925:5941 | -0.1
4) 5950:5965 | 0.5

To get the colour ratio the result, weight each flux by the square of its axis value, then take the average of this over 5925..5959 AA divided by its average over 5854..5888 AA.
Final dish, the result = 1.05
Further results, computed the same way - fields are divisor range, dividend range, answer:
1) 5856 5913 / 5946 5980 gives 1.07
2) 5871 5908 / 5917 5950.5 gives 1.11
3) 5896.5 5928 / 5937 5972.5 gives 1.07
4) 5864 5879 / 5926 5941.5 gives 1.04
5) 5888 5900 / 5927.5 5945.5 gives 1.24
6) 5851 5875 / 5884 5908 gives 0.92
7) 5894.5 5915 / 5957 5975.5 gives 1.09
